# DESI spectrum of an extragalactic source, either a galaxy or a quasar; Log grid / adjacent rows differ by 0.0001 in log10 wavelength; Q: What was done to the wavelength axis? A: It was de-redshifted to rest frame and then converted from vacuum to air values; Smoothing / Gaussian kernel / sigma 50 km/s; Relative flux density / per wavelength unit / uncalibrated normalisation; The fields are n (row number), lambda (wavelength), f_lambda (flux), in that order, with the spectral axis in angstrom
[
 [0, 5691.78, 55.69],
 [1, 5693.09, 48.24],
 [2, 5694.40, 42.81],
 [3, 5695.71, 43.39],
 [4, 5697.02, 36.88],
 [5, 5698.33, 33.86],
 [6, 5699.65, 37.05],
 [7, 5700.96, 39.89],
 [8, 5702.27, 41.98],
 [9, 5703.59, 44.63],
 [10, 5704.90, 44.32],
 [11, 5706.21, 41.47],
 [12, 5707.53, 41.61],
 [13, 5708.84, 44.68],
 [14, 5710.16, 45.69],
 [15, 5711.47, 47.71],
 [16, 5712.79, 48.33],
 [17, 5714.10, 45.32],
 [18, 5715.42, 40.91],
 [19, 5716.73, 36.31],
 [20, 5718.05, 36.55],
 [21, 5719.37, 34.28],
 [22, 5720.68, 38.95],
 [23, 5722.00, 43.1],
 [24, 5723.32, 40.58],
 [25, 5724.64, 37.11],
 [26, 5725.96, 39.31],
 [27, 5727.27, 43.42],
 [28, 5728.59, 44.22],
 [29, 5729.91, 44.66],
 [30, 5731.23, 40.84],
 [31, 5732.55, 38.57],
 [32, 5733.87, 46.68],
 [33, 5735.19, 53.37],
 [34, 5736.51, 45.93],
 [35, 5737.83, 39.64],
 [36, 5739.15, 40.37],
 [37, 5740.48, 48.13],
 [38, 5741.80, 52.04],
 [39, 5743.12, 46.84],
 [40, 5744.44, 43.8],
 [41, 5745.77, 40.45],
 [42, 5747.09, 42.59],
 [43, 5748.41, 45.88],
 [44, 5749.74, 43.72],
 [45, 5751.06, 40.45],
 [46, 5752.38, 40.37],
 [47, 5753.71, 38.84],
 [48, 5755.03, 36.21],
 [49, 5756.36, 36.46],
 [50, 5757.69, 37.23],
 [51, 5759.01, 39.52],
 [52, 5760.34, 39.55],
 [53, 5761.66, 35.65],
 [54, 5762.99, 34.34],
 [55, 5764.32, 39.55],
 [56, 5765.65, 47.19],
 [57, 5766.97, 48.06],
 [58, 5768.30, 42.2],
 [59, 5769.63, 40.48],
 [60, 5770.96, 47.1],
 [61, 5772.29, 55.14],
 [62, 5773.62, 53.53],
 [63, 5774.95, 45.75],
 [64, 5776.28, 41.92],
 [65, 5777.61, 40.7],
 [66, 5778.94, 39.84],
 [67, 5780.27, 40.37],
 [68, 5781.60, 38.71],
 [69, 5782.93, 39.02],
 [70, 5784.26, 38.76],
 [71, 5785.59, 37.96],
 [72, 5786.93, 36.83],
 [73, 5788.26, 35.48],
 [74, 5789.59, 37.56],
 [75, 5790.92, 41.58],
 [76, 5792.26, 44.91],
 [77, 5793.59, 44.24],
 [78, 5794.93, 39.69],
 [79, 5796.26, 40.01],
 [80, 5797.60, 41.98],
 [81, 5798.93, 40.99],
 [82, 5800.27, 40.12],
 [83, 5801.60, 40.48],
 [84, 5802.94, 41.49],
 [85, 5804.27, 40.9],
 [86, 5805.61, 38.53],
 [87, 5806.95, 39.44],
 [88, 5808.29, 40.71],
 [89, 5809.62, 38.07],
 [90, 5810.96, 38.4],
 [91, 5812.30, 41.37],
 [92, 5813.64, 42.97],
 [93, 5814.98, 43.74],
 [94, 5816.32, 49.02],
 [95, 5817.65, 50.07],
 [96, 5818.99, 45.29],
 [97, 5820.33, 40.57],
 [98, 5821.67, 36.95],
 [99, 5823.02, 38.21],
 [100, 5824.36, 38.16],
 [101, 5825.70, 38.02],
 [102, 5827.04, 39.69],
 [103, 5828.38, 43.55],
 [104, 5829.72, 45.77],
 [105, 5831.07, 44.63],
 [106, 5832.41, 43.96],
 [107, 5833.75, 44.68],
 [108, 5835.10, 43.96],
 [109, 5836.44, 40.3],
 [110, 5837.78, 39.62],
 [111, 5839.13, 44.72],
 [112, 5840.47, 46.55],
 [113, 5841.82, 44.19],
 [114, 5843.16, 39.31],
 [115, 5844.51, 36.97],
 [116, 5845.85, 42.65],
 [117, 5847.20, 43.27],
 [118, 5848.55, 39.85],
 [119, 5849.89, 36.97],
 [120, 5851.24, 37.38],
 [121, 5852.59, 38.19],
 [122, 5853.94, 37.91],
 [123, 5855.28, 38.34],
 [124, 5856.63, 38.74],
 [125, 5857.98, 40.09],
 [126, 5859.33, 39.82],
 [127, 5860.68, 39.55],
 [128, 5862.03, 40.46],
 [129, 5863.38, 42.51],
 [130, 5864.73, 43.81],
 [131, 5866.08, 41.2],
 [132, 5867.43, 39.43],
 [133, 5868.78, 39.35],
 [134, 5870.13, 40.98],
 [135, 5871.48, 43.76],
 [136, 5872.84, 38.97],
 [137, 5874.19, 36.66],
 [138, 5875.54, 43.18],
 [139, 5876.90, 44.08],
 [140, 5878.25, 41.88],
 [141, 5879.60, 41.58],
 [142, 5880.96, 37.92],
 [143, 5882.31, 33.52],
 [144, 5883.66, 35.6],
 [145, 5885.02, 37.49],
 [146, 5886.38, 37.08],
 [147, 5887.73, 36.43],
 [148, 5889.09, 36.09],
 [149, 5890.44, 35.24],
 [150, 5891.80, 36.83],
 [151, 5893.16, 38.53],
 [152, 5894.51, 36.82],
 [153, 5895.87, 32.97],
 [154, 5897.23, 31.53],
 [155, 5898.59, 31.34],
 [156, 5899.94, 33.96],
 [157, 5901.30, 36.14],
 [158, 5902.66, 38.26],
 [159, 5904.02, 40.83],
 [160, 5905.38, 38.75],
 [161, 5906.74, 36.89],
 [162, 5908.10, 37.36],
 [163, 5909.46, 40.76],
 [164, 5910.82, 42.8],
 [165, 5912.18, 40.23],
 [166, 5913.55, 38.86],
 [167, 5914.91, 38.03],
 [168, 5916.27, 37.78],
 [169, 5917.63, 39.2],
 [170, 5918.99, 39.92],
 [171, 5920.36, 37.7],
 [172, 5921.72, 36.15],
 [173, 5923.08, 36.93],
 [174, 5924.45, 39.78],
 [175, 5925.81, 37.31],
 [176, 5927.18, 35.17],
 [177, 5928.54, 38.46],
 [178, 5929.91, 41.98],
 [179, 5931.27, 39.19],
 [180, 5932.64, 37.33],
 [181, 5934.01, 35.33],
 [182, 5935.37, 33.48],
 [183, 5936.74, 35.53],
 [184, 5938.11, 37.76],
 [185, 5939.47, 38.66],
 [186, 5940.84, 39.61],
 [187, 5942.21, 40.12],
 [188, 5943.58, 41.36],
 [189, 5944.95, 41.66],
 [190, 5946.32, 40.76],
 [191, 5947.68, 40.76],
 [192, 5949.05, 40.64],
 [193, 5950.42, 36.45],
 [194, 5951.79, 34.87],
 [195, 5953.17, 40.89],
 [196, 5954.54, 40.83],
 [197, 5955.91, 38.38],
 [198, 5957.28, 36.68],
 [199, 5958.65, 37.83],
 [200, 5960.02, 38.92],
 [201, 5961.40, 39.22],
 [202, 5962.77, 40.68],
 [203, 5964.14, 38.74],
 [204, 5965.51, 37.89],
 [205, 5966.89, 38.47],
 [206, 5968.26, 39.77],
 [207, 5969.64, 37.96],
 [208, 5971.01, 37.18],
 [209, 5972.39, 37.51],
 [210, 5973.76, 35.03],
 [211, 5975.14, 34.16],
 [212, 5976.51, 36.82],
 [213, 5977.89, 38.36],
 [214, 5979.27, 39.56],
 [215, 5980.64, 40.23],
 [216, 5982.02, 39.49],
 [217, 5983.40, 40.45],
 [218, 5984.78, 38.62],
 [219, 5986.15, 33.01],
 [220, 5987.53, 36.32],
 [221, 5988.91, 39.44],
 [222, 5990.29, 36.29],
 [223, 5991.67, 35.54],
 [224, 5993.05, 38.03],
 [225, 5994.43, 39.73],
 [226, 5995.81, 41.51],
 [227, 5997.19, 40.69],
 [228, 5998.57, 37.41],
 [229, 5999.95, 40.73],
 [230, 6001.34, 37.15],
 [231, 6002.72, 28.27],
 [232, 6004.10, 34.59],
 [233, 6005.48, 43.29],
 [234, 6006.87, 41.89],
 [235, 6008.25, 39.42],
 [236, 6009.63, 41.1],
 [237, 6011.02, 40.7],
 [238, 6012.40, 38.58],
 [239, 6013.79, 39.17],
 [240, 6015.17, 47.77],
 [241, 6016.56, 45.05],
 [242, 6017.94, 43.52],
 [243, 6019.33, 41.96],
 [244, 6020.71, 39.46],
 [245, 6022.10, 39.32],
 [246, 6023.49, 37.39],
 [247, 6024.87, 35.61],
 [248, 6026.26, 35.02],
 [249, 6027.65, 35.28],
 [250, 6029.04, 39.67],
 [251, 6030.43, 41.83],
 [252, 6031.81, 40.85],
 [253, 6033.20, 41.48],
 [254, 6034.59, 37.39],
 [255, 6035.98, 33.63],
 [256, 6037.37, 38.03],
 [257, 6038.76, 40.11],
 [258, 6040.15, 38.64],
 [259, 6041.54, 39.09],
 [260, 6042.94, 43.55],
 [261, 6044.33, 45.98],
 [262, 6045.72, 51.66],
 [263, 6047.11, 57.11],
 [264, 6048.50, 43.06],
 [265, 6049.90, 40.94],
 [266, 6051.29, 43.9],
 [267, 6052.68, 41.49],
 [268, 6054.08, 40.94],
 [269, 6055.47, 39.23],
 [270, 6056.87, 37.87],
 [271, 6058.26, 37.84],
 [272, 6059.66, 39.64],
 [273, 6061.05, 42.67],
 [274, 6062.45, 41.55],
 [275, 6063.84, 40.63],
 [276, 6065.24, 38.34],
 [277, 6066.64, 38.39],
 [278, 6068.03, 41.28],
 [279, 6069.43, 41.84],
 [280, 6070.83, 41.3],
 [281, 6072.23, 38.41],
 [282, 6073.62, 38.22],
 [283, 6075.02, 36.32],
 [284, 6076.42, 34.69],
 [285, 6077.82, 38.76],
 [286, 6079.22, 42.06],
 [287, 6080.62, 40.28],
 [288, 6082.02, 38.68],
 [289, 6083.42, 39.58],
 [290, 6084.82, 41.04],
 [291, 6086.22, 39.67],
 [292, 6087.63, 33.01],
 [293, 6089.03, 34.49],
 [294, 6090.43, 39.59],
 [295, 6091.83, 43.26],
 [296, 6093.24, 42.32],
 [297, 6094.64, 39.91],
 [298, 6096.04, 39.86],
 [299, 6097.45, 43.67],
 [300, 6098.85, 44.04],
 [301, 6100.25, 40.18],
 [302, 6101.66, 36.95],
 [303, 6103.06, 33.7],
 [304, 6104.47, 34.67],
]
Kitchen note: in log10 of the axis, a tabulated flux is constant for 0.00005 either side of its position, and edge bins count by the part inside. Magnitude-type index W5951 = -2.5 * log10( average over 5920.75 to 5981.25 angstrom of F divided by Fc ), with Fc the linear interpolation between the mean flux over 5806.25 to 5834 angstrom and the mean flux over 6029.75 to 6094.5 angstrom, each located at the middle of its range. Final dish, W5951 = 0.079 mag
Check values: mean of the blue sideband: 42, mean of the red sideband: 40.4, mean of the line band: 38.3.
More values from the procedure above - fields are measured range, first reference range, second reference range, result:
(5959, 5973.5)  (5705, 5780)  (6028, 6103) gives 0.069 mag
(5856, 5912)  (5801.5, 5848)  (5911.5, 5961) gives 0.043 mag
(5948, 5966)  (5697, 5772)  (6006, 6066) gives 0.068 mag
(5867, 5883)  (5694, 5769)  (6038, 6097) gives 0.032 mag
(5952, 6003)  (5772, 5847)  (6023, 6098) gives 0.071 mag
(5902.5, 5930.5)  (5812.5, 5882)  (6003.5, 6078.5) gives 0.063 mag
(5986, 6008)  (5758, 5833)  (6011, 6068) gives 0.085 mag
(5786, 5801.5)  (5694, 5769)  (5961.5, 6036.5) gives 0.022 mag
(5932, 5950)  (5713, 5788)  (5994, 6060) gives 0.060 mag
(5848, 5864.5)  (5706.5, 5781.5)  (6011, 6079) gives 0.067 mag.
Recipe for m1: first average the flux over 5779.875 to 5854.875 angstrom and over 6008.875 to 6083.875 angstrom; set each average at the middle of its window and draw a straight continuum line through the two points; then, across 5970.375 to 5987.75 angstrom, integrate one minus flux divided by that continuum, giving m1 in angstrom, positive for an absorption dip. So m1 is 1.4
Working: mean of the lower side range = 41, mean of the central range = 37.5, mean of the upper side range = 40.5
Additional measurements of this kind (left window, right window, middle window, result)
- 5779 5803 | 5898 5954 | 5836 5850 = -0.77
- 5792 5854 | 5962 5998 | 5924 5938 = 0.66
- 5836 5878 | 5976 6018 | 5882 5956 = 3.99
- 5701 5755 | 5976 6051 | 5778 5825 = 1.50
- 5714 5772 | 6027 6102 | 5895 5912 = 1.73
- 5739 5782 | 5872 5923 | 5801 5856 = -1.58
